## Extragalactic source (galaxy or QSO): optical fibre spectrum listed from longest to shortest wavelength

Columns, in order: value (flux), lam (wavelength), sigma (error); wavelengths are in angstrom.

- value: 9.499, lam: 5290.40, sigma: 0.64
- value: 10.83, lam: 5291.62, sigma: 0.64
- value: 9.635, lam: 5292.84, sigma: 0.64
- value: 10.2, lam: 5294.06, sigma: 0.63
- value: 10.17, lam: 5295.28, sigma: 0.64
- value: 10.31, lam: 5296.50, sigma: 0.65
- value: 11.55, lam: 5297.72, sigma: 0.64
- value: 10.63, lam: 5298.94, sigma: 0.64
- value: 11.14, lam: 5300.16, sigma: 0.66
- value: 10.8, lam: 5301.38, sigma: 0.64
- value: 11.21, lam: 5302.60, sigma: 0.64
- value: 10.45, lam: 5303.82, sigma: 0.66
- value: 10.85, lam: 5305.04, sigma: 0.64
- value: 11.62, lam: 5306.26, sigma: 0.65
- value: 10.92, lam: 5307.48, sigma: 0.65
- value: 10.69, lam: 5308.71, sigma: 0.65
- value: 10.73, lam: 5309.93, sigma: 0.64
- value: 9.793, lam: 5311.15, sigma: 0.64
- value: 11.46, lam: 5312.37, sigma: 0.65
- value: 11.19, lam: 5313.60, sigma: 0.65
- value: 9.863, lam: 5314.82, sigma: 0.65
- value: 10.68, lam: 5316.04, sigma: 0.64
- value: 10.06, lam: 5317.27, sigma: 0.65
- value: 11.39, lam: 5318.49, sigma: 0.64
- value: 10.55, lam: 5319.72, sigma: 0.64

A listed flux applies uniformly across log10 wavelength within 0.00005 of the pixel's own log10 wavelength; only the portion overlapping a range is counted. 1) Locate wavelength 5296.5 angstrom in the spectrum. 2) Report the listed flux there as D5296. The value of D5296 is 10.31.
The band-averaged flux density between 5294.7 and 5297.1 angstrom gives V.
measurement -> 10.2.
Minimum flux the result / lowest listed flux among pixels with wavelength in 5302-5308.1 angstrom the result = 10.45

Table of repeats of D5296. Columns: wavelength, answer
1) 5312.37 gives 11.46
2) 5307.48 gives 10.92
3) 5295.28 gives 10.17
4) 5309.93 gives 10.73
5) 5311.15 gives 9.793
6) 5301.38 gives 10.8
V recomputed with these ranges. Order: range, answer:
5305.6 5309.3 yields 11.1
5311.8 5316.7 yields 10.8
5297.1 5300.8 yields 11.1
